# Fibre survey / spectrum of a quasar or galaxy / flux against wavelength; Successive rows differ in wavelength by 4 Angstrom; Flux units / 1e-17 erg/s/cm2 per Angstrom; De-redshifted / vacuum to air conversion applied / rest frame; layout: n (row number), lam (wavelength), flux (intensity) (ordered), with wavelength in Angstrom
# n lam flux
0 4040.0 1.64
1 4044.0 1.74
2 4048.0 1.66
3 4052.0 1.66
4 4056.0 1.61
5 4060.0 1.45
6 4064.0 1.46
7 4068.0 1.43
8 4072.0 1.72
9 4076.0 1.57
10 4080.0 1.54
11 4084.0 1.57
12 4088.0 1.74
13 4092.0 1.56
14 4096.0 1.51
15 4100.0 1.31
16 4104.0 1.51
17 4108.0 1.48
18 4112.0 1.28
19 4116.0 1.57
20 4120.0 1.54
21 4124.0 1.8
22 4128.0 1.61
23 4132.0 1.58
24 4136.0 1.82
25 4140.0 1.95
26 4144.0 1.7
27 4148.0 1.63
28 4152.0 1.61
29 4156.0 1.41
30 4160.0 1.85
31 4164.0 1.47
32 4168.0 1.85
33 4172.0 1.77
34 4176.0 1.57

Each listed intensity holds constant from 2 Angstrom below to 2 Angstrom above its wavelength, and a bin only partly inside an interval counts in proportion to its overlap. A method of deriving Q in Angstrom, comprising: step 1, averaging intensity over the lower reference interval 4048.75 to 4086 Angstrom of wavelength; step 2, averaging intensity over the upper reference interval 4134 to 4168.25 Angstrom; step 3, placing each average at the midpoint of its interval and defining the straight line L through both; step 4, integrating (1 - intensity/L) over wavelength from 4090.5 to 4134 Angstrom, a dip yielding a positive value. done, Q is 2.9 Angstrom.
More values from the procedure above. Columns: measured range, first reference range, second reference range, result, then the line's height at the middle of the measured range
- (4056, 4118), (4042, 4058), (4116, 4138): 5.5 Angstrom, 1.66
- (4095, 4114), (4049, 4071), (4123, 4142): 2.9 Angstrom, 1.67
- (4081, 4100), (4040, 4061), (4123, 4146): 1.4 Angstrom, 1.68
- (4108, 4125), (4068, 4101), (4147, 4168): 0.7 Angstrom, 1.59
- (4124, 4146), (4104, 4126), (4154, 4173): -2.1 Angstrom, 1.59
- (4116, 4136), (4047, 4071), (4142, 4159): -0.7 Angstrom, 1.59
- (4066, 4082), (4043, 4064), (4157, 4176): 0.5 Angstrom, 1.62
